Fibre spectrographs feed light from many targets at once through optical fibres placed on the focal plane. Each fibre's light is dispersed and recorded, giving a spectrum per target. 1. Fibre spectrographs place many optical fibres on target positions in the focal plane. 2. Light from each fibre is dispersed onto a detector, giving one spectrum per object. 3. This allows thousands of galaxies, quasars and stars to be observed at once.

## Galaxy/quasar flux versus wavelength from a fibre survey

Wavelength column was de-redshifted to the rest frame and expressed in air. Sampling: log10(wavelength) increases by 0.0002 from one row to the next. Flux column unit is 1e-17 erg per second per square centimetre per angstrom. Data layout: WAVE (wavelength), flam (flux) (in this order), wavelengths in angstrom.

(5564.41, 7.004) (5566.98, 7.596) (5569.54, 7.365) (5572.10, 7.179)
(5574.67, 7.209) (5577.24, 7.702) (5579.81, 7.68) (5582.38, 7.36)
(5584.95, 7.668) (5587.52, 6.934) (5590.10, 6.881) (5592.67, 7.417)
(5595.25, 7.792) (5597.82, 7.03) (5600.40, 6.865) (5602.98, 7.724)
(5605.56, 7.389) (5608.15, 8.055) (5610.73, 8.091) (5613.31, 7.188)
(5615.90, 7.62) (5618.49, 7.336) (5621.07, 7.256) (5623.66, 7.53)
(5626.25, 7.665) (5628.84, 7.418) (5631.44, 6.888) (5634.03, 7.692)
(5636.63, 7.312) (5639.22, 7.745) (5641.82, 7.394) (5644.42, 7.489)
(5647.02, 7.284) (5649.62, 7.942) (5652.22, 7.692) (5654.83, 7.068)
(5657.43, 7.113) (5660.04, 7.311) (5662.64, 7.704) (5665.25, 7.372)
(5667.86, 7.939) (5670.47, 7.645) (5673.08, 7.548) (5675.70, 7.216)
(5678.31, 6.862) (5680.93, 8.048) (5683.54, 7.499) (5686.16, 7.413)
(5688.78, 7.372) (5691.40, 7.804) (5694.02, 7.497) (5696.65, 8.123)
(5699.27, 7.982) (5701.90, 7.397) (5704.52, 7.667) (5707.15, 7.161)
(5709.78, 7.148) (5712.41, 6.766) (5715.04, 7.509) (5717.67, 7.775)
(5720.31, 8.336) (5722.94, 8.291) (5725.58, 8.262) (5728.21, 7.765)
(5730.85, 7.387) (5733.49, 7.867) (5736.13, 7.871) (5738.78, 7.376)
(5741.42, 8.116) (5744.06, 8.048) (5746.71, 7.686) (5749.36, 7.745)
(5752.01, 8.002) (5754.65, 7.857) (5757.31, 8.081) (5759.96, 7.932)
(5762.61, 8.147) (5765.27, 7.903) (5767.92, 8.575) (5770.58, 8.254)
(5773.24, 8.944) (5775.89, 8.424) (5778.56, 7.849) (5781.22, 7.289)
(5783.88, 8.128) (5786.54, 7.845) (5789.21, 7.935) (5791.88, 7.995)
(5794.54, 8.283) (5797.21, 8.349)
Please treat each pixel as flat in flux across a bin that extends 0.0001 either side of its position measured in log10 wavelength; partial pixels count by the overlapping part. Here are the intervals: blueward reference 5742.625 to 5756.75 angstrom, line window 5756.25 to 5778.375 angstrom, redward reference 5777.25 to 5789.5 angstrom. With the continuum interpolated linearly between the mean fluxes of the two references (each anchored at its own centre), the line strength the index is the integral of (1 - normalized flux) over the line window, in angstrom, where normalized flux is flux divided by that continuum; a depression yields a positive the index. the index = -1.2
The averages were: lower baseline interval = 7.88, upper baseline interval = 7.8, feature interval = 8.26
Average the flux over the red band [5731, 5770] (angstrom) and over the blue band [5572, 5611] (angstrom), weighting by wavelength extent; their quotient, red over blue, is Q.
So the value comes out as 1.07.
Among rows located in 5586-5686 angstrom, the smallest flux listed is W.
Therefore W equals 6.862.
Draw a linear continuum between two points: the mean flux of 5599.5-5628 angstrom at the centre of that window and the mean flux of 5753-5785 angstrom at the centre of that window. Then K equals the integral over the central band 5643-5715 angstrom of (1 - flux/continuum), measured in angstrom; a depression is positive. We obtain 2.7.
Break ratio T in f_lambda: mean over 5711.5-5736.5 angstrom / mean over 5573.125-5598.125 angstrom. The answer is 1.1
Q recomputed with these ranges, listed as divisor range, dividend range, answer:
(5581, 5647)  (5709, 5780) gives 1.07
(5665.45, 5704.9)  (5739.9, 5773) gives 1.06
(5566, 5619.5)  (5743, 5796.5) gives 1.08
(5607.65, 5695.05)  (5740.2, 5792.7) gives 1.07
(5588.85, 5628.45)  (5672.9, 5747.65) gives 1.03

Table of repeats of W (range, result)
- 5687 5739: 6.766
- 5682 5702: 7.372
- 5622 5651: 6.888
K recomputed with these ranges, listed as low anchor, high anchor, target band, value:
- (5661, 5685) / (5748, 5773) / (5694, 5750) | 0.89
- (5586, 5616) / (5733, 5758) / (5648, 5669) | 0.21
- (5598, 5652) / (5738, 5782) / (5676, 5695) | 0.61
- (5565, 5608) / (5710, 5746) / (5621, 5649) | 0.25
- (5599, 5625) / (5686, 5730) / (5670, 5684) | 0.29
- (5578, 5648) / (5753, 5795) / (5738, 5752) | 0.25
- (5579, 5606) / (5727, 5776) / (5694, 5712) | 0.59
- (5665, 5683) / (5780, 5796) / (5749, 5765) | -0.32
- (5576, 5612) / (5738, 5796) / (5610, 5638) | 0.46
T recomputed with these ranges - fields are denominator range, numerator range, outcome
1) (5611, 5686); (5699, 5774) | 1.05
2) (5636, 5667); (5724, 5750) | 1.05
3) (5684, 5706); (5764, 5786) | 1.07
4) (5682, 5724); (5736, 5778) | 1.06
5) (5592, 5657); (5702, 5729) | 1.02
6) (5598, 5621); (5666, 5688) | 1.00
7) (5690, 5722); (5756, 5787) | 1.07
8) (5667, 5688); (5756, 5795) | 1.08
